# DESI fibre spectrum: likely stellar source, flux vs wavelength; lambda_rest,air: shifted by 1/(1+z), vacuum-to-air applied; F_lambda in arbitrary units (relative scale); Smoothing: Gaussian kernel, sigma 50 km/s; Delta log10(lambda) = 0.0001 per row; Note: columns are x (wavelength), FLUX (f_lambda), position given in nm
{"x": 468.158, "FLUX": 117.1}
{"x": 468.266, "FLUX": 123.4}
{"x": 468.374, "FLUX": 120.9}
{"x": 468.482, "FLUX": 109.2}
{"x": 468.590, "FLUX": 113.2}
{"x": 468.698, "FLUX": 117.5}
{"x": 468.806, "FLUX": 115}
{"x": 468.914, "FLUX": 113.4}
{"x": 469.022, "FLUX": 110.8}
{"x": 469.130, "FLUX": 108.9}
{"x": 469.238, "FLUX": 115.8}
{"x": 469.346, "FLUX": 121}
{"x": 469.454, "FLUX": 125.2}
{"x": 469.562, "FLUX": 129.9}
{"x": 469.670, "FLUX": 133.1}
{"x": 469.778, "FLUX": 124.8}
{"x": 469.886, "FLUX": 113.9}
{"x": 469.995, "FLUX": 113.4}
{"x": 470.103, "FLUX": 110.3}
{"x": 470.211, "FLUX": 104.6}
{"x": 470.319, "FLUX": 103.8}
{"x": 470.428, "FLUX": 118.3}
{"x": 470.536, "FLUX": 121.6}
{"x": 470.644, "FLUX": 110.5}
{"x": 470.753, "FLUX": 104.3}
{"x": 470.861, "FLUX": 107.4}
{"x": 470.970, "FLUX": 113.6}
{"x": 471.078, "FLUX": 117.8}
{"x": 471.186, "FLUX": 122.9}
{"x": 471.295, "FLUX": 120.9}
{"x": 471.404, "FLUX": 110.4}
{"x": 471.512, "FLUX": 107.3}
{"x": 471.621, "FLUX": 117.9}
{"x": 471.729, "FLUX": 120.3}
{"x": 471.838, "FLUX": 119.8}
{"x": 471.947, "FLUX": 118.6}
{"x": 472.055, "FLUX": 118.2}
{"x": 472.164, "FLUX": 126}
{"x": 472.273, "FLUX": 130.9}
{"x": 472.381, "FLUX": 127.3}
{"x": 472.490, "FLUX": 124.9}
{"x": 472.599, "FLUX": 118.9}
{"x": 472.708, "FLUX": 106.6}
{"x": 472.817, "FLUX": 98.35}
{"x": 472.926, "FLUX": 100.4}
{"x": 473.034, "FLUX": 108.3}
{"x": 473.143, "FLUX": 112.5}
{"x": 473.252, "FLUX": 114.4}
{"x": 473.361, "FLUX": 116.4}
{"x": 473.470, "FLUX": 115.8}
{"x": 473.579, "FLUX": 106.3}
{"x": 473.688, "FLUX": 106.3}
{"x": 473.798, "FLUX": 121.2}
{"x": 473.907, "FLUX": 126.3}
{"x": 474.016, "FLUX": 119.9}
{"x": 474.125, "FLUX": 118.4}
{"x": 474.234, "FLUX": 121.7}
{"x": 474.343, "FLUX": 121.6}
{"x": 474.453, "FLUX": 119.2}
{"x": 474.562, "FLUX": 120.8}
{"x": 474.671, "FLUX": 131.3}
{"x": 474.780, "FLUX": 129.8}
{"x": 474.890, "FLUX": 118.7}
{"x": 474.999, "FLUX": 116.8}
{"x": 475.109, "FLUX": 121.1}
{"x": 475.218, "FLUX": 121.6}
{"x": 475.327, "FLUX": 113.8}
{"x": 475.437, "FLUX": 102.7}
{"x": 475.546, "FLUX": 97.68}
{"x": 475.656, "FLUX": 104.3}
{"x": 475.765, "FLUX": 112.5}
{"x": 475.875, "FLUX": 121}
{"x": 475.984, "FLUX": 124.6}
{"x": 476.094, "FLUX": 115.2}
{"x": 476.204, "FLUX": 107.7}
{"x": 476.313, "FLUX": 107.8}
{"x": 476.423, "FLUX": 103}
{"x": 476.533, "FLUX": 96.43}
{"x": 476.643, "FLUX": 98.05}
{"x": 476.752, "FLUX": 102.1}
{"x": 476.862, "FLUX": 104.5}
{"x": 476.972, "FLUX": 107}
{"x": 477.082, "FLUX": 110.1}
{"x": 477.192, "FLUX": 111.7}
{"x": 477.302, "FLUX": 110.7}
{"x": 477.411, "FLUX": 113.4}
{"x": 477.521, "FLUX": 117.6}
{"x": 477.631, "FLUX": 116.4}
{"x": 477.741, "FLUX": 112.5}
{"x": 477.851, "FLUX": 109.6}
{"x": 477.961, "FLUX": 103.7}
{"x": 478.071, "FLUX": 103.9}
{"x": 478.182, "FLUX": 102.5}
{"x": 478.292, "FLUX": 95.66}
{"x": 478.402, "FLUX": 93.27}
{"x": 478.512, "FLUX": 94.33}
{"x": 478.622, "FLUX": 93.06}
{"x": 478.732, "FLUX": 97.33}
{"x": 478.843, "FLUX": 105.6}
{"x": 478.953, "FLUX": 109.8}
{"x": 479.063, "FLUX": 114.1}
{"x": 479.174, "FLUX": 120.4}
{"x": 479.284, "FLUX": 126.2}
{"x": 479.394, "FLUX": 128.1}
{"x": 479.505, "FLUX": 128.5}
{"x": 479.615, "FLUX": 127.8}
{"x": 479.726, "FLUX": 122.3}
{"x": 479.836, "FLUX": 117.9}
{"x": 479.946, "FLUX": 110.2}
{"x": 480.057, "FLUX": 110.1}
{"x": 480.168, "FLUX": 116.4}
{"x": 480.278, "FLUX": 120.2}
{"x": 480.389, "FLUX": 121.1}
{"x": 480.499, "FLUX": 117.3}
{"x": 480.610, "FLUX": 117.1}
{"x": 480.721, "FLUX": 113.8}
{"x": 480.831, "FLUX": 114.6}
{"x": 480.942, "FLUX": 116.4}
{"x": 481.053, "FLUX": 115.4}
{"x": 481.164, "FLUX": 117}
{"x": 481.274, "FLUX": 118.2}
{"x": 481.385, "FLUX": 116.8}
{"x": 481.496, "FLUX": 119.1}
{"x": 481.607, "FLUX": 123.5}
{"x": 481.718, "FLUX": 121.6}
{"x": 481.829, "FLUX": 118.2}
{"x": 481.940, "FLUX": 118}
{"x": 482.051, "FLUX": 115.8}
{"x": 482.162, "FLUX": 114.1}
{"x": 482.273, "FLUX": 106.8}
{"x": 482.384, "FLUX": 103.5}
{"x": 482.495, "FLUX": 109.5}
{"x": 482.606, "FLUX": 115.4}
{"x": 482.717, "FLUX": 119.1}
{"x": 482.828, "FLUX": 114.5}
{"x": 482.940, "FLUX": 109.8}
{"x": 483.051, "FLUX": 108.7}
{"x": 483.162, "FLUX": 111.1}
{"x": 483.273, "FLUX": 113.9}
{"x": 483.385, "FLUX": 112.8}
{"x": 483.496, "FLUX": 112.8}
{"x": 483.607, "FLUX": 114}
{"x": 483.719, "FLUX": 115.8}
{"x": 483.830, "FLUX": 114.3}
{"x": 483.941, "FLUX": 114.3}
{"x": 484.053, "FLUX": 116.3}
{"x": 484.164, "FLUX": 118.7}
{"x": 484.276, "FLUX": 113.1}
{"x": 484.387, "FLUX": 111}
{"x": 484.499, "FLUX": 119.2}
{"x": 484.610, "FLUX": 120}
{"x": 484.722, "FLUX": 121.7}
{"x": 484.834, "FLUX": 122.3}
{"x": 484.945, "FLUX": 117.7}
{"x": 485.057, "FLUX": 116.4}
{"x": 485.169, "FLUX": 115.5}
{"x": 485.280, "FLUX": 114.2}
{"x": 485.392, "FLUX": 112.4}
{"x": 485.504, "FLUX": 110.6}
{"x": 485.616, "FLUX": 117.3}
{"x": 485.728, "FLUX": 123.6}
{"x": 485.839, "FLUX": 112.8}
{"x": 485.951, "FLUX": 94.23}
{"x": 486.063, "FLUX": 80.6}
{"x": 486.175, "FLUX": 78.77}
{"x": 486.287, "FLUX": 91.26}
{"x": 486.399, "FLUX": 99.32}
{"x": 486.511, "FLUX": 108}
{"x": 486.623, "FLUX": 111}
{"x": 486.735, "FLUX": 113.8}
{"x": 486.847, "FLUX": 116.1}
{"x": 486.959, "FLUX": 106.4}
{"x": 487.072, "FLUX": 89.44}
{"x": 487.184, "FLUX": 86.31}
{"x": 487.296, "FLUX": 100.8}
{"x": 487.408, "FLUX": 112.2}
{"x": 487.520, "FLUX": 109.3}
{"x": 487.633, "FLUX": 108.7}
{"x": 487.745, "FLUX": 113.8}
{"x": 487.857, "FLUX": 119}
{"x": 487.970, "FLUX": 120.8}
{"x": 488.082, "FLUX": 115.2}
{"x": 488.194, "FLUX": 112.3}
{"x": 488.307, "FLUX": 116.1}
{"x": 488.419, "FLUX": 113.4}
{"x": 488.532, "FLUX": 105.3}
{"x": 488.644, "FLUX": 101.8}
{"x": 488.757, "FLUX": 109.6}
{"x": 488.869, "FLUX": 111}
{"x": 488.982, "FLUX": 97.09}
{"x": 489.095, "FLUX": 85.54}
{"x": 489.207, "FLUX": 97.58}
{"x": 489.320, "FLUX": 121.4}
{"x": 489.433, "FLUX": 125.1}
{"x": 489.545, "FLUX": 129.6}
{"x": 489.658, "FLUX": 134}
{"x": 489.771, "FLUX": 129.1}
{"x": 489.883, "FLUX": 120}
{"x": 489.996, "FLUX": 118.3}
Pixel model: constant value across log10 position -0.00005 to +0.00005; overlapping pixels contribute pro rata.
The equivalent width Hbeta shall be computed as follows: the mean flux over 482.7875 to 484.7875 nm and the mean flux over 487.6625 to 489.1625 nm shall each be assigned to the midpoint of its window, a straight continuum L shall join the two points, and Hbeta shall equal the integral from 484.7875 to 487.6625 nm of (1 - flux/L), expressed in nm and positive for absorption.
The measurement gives 0.14 nm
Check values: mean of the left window 115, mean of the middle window 106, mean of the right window 109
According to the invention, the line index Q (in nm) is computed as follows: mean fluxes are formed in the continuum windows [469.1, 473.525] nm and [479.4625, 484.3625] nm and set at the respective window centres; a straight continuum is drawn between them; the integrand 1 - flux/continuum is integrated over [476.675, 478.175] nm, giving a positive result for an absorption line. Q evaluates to 0.088 nm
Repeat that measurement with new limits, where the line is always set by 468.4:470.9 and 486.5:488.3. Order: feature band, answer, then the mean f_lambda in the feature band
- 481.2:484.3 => -0.11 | 115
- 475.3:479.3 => 0.19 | 107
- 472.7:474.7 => -0.02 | 115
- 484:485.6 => -0.09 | 116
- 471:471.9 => -0.02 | 117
